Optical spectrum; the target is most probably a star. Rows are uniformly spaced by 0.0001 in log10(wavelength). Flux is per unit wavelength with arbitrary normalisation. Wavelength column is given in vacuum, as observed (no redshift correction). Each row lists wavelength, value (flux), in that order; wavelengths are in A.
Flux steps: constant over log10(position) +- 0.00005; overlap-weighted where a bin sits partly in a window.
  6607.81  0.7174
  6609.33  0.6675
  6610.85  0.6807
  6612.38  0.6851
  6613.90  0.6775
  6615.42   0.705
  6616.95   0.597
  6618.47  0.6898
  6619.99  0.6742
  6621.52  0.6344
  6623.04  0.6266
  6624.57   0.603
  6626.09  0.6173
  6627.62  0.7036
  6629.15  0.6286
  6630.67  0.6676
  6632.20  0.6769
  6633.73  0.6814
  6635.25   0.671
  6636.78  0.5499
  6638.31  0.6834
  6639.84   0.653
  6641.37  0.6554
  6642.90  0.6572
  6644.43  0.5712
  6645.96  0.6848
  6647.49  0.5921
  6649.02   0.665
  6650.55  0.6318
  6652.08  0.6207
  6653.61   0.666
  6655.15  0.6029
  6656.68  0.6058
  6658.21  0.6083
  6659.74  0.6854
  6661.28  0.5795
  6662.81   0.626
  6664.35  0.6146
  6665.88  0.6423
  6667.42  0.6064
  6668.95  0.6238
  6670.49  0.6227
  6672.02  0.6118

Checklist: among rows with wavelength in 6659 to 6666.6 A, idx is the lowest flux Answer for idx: 0.5795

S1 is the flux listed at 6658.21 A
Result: 0.6083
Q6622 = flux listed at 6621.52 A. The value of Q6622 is 0.6344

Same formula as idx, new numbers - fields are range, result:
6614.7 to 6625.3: 0.597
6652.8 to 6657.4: 0.6029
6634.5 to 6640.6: 0.5499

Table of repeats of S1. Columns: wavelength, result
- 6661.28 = 0.5795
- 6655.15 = 0.6029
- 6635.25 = 0.671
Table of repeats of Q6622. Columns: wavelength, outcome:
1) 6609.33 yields 0.6675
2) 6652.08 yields 0.6207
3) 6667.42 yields 0.6064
